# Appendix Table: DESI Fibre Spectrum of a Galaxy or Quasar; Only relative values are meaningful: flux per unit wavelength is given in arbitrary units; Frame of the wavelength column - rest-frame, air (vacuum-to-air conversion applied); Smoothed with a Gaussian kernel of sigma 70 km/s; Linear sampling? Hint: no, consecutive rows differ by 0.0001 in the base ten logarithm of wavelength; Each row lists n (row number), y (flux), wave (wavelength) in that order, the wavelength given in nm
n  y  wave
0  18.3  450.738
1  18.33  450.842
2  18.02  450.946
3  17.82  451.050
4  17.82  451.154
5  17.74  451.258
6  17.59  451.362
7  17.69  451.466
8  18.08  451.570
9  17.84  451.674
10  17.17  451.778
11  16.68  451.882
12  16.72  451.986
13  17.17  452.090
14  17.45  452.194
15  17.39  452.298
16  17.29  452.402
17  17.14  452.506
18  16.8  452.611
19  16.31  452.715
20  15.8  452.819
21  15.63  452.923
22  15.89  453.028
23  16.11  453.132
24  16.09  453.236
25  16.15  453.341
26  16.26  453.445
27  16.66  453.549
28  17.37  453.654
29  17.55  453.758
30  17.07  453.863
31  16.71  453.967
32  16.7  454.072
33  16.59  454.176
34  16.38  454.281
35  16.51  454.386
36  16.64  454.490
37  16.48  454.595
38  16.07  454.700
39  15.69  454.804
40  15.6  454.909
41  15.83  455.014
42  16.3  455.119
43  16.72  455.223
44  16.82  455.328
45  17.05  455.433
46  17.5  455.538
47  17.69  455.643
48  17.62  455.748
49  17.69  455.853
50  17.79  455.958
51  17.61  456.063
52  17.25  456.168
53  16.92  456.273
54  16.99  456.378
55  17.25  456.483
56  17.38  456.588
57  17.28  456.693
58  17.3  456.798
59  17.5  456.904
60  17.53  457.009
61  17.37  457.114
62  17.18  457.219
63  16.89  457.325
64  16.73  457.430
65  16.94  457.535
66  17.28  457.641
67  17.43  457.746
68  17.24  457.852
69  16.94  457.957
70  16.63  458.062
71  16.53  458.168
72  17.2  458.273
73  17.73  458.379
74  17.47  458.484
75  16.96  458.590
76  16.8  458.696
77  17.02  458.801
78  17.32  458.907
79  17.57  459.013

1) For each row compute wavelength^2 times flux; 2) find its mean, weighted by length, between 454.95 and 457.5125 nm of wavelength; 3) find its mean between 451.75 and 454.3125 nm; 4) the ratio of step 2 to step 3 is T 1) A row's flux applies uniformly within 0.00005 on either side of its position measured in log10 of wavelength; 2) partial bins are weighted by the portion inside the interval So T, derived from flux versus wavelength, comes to 1.04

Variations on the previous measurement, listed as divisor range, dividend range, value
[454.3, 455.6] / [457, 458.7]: 1.05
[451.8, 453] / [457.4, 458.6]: 1.05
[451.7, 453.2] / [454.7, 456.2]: 1.03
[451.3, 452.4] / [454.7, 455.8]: 0.97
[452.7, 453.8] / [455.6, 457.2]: 1.08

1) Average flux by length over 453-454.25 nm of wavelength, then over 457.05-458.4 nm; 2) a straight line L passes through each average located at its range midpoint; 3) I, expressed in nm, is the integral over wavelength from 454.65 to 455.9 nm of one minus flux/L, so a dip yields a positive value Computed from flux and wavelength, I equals 0.01 nm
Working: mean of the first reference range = 16.6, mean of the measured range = 16.7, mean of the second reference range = 17.1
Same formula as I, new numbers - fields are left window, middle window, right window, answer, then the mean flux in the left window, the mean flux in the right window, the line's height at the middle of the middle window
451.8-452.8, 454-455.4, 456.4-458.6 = 0.06 nm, 17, 17.2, 17.1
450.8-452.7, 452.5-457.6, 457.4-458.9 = 0.13 nm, 17.5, 17.1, 17.3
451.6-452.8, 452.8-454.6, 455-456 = 0.06 nm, 17.1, 17.1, 17.1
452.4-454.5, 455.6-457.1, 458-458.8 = -0.05 nm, 16.5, 17.1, 16.8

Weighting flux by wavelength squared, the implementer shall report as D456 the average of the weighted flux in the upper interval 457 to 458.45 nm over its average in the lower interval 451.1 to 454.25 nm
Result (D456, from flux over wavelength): 1.03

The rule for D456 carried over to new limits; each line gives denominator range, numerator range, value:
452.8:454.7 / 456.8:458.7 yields 1.06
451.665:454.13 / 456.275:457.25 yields 1.05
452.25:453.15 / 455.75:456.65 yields 1.07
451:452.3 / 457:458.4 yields 1.00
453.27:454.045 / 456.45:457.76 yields 1.04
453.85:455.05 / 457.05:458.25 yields 1.06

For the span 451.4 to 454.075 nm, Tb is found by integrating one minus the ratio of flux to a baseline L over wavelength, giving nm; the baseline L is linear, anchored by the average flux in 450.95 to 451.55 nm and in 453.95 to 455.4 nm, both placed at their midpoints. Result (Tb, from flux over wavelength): 0.048 nm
